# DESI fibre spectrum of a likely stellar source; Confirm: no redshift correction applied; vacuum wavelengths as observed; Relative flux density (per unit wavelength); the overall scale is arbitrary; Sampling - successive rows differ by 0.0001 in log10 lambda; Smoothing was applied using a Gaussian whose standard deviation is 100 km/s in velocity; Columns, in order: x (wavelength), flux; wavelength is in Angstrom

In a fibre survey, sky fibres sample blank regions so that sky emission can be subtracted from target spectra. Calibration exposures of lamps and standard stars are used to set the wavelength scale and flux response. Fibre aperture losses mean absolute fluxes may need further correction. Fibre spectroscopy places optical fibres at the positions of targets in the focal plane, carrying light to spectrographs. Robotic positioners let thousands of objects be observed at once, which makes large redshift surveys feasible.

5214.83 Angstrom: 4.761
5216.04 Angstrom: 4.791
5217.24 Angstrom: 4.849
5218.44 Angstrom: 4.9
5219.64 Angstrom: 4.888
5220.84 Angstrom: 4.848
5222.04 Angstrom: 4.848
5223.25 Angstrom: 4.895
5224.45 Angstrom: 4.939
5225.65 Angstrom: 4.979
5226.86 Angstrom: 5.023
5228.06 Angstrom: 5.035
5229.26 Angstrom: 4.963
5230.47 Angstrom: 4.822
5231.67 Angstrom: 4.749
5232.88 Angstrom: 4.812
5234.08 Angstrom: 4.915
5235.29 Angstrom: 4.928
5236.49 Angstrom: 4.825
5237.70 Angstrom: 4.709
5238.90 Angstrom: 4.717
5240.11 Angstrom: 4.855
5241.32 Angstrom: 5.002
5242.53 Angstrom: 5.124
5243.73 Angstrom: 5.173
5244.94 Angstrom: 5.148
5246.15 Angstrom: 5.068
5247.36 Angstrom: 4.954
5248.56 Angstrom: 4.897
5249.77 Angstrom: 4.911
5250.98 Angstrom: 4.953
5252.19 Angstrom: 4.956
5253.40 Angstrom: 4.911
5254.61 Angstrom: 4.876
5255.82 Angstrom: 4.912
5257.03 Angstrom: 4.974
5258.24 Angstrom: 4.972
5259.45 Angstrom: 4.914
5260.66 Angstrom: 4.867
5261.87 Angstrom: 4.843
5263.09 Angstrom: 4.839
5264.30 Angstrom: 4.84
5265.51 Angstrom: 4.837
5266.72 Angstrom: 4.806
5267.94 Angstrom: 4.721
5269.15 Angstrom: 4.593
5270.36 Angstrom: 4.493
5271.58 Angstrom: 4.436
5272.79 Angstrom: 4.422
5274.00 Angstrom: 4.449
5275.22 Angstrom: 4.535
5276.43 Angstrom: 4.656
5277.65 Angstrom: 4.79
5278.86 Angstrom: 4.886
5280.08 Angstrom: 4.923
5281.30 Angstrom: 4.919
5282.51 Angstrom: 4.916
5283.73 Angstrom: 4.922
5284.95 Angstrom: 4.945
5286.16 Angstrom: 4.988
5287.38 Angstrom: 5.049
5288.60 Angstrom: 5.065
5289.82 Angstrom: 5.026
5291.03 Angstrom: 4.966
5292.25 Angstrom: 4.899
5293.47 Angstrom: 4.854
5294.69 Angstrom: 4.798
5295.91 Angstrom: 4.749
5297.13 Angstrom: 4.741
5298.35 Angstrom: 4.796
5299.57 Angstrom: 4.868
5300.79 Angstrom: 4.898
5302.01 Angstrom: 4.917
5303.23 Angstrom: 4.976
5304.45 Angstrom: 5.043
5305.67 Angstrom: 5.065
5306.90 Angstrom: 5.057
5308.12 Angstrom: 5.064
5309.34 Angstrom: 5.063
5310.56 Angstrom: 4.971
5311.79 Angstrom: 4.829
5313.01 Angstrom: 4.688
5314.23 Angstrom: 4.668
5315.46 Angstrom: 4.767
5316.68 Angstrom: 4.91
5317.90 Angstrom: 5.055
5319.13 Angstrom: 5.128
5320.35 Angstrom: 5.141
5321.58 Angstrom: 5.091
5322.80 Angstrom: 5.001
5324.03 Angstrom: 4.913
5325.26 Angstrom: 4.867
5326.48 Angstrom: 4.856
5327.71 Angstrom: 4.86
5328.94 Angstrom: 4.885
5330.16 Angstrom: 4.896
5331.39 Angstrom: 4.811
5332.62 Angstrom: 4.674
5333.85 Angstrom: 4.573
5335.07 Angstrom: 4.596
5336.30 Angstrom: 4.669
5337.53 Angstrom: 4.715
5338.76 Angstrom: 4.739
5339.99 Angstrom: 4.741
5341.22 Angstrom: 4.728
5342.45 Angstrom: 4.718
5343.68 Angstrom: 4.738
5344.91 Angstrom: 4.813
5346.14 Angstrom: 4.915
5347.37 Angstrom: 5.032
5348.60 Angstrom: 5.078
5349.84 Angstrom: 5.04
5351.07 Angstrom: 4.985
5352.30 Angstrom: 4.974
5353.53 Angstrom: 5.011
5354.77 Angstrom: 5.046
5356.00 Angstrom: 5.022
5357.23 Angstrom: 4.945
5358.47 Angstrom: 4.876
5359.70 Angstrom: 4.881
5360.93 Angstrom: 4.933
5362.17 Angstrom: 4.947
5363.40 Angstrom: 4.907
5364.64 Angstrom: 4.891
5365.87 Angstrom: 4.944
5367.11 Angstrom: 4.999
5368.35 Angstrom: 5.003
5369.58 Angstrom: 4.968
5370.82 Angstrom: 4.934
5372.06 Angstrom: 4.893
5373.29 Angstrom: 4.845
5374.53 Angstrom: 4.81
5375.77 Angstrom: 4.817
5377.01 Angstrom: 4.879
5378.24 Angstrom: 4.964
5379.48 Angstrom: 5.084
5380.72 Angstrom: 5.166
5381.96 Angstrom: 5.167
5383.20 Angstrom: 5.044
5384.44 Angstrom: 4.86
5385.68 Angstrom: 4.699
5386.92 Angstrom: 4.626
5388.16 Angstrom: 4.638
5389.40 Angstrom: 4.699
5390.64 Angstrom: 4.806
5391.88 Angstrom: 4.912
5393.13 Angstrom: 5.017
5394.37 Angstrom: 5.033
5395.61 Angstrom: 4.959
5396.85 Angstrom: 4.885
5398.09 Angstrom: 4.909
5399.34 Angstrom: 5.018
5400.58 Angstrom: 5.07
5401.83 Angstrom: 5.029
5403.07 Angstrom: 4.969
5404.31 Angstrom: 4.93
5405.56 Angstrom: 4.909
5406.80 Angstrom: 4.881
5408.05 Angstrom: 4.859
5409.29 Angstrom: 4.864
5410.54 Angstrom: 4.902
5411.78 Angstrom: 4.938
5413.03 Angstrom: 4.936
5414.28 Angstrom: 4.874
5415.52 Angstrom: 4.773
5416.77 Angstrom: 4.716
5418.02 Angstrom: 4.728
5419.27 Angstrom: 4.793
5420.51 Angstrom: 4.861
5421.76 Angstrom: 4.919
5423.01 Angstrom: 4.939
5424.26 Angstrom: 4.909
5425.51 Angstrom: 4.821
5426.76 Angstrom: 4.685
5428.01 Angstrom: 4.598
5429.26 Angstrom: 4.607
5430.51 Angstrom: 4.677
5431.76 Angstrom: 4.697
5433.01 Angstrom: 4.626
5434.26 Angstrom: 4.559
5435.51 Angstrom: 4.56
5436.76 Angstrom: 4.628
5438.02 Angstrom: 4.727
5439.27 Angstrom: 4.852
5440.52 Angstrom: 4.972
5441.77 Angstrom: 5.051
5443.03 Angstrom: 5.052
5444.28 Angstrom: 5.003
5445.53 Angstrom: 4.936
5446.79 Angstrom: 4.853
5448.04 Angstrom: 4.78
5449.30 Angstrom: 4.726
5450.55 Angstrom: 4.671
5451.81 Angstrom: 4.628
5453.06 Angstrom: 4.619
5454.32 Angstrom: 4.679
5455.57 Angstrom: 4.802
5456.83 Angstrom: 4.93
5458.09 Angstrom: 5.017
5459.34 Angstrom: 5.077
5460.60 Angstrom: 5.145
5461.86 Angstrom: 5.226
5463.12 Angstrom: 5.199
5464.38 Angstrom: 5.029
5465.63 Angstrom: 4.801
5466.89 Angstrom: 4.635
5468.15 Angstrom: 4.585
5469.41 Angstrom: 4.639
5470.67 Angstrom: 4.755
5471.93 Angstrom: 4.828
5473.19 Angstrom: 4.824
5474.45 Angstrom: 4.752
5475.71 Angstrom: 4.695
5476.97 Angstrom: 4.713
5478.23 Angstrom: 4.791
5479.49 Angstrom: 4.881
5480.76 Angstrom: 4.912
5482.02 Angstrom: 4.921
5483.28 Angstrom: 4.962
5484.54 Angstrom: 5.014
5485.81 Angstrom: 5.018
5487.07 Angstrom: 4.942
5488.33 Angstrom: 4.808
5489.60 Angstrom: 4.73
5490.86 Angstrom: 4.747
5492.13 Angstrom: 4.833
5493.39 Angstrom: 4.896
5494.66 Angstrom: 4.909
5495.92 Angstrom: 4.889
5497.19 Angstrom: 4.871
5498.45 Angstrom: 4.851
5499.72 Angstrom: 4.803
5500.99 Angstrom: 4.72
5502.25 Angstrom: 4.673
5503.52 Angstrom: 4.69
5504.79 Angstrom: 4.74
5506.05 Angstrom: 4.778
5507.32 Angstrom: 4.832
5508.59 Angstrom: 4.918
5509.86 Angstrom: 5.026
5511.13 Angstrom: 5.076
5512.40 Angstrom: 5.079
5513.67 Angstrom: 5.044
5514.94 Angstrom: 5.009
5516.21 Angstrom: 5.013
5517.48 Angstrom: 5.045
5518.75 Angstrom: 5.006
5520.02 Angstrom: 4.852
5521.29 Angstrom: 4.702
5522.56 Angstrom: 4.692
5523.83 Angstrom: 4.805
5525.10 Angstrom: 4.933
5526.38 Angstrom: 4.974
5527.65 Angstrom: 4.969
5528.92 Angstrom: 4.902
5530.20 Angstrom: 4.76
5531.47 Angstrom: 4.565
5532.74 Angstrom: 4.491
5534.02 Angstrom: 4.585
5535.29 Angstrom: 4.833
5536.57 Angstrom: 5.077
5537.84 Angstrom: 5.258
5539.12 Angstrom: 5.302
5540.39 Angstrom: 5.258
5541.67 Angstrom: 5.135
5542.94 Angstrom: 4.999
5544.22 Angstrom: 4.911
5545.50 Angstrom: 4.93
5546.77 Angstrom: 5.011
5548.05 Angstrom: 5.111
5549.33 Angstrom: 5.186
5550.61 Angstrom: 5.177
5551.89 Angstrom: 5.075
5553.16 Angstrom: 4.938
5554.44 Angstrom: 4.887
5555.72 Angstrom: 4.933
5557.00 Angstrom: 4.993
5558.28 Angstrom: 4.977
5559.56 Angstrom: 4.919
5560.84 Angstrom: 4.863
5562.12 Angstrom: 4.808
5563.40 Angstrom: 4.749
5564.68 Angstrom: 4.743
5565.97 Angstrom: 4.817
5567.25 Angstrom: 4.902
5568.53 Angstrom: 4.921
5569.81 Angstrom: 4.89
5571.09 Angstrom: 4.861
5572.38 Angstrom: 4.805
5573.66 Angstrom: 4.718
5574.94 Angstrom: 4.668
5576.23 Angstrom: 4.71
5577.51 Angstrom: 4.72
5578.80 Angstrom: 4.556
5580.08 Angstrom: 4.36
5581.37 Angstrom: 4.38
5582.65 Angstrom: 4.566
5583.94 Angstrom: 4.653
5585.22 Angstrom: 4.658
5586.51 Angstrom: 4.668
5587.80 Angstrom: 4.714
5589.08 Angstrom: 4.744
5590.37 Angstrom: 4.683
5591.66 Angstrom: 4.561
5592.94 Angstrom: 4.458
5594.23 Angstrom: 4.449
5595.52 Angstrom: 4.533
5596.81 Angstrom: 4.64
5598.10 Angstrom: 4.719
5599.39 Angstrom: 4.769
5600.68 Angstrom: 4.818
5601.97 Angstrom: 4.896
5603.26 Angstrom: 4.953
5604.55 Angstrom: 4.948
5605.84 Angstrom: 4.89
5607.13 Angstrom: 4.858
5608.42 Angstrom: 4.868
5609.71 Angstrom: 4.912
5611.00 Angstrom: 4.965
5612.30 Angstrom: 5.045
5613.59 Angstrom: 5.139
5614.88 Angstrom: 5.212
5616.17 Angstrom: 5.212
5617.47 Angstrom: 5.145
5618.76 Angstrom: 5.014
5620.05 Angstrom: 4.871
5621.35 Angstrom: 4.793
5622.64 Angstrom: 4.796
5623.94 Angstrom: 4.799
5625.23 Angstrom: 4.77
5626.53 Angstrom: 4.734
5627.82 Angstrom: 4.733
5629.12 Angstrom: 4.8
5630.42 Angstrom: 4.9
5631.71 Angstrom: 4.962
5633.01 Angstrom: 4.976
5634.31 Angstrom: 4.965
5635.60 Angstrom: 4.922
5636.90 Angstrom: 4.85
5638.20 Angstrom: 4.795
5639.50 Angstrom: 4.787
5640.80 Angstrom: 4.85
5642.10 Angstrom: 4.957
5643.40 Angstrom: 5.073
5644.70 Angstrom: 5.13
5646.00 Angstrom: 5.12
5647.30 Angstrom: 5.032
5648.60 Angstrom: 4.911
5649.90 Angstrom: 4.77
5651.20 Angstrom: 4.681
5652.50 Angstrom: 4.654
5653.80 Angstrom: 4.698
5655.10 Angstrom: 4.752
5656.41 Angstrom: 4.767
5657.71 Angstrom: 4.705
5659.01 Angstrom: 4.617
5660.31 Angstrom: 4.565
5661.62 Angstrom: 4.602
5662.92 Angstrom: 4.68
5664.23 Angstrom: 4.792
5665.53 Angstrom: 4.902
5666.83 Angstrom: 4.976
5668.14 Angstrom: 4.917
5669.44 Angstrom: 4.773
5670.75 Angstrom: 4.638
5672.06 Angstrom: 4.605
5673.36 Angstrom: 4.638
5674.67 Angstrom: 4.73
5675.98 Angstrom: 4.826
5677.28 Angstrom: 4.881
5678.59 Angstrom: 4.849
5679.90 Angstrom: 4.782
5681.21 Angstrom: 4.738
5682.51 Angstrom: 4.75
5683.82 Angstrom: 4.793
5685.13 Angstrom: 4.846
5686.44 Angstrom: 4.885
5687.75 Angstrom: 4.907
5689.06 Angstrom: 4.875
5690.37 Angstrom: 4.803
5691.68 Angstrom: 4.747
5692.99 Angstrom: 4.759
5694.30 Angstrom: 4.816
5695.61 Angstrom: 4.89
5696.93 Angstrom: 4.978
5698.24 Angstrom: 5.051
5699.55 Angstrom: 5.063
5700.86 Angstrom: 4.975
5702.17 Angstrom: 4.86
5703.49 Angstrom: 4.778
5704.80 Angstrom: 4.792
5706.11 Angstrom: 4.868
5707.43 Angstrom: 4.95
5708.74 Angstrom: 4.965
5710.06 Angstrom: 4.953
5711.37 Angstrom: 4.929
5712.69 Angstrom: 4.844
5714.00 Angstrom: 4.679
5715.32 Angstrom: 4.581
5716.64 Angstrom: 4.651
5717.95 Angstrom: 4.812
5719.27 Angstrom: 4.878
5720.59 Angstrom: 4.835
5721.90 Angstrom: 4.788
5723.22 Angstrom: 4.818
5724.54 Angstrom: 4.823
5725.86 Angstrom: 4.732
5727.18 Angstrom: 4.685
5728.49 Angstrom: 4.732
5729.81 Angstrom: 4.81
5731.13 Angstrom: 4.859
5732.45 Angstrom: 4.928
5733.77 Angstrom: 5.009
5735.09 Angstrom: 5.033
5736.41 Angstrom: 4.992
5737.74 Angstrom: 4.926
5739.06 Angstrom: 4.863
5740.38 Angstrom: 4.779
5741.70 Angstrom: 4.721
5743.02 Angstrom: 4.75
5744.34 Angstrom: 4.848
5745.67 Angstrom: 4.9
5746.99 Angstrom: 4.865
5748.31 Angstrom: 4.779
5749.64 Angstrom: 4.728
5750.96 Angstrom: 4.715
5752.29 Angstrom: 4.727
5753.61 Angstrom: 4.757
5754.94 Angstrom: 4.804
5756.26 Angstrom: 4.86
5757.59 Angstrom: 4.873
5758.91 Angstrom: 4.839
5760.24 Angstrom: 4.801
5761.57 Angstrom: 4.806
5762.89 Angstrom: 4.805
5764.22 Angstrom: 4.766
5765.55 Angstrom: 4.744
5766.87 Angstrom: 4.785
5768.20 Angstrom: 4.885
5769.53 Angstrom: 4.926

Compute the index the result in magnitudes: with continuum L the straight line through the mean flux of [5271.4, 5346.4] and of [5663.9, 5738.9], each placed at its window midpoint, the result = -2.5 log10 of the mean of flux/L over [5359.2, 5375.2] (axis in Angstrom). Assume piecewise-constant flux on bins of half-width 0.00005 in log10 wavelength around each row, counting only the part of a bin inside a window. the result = -0.02 mag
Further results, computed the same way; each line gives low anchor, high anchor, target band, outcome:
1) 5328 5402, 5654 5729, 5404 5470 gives 0.01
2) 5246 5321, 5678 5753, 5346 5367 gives -0.02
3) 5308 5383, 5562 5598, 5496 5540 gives -0.03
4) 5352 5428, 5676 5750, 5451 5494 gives 0.01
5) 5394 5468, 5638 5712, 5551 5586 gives 0.01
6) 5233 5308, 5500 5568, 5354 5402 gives -0.01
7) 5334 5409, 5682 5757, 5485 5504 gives 0.01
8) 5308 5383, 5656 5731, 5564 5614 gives 0.02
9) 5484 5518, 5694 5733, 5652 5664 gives 0.04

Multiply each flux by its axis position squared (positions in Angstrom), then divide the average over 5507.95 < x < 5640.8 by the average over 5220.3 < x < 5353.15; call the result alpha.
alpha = 1.1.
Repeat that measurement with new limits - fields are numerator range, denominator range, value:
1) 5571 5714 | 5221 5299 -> 1.14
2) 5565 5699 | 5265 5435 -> 1.10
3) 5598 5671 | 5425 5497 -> 1.07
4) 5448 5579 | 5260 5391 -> 1.07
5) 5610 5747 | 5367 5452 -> 1.10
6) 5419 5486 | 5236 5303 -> 1.06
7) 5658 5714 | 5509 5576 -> 1.03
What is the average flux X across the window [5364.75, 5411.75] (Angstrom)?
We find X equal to 4.92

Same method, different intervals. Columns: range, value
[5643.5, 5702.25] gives 4.82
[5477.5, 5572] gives 4.91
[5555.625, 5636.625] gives 4.81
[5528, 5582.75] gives 4.87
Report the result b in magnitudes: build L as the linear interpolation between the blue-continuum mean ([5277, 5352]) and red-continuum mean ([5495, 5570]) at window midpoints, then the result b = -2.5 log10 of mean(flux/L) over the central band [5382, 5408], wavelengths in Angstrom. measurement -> 0.00 mag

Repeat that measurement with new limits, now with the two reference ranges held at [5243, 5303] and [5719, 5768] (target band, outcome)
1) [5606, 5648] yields -0.02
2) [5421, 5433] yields 0.02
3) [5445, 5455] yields 0.02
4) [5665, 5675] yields 0.01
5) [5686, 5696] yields 0.00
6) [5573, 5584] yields 0.06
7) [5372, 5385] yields -0.03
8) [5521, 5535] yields 0.02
